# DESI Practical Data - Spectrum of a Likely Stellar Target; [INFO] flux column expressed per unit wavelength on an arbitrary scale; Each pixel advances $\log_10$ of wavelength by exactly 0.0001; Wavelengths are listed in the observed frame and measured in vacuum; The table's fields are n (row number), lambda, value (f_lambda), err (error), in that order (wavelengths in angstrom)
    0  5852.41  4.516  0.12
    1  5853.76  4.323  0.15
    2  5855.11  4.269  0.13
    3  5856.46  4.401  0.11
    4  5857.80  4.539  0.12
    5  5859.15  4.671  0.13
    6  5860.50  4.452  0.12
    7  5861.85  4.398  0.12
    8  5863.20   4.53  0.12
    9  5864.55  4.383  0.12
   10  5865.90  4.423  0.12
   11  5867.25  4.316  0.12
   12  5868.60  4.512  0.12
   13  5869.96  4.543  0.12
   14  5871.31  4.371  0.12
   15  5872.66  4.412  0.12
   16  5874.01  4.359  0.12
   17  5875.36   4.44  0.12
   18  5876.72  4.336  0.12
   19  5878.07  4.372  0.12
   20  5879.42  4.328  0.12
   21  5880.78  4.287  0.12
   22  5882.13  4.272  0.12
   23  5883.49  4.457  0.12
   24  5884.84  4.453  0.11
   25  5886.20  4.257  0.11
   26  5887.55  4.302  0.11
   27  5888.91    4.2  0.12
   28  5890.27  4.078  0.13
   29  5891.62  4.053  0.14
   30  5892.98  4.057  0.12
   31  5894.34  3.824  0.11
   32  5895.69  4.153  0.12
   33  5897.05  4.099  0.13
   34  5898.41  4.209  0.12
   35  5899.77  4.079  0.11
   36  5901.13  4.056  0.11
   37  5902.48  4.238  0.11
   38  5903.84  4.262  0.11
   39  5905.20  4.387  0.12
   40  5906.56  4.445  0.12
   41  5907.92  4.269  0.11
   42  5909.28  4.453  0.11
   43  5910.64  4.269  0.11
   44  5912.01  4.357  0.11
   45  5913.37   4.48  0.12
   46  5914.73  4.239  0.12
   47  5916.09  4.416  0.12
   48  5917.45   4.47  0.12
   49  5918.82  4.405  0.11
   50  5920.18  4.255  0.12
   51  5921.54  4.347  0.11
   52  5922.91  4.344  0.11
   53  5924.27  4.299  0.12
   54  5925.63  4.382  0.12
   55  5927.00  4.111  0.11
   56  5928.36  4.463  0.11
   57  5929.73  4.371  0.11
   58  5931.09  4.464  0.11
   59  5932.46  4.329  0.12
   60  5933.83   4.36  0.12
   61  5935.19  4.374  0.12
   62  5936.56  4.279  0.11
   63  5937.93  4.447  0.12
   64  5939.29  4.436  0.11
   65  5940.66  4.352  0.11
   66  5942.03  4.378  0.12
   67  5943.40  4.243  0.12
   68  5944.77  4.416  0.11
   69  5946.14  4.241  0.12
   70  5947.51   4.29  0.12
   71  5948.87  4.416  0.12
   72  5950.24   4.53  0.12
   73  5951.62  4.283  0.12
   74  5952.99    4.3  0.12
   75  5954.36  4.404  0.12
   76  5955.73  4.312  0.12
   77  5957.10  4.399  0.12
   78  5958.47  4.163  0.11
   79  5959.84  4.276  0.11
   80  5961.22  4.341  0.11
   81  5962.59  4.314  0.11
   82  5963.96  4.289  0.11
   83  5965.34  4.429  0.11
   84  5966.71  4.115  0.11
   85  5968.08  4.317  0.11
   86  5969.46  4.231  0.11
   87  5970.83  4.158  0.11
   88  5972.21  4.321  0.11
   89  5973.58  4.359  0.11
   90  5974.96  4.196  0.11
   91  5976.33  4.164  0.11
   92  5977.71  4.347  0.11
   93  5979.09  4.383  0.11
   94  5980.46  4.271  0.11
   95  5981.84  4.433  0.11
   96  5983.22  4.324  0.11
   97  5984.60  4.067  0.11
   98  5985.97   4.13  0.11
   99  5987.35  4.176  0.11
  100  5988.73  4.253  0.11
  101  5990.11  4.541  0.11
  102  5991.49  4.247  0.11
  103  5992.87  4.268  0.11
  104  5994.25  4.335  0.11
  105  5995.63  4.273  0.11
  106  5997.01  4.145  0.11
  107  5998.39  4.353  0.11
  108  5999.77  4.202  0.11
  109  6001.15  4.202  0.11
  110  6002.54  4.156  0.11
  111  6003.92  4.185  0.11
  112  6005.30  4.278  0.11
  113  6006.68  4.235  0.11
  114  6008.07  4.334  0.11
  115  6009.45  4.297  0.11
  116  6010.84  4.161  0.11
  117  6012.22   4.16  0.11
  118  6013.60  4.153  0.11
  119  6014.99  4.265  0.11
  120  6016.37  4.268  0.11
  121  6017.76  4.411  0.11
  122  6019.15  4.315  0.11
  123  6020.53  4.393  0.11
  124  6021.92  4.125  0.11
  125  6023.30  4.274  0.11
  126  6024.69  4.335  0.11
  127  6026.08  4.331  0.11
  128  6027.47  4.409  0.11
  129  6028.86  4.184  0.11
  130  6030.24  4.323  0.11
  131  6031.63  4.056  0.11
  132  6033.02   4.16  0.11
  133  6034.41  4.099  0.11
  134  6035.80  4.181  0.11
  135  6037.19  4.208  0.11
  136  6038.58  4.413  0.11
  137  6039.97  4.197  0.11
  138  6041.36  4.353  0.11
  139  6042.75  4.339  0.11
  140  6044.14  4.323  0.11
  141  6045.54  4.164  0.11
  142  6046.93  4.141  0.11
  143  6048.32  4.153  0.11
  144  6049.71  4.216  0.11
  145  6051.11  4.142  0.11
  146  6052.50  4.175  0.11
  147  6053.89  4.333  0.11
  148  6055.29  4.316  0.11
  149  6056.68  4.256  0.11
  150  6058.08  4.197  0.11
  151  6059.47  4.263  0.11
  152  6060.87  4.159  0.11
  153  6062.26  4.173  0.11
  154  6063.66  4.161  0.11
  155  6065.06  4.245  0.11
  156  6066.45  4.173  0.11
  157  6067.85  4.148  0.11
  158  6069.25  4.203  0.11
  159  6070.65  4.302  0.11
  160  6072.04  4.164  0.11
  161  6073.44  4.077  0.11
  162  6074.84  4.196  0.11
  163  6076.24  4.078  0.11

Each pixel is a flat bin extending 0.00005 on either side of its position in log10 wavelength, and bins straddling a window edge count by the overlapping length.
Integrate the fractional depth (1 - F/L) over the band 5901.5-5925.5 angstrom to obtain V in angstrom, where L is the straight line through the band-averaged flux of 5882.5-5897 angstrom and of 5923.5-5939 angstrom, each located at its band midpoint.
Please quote -0.4 angstrom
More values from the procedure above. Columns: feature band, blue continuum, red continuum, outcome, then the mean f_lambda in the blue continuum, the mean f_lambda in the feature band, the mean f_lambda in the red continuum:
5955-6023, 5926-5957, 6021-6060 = 0.5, 4.35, 4.27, 4.24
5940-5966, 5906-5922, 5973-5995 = -0.1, 4.37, 4.33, 4.28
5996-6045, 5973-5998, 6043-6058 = -0.1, 4.27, 4.25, 4.22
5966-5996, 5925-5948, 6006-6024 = 0.2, 4.35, 4.27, 4.26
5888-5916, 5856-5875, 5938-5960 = 1.2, 4.45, 4.22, 4.35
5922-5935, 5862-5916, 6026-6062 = -0.2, 4.3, 4.35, 4.23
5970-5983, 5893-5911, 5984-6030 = -0.2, 4.21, 4.29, 4.26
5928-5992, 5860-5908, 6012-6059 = -0.7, 4.29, 4.32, 4.25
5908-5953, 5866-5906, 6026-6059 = -1.0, 4.27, 4.36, 4.24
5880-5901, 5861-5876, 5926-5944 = 1.1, 4.43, 4.18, 4.35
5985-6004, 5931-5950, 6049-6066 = 0.2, 4.36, 4.25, 4.22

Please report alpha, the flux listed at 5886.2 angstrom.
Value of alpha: 4.257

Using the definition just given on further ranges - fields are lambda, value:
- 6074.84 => 4.196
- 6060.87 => 4.159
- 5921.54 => 4.347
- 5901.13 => 4.056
